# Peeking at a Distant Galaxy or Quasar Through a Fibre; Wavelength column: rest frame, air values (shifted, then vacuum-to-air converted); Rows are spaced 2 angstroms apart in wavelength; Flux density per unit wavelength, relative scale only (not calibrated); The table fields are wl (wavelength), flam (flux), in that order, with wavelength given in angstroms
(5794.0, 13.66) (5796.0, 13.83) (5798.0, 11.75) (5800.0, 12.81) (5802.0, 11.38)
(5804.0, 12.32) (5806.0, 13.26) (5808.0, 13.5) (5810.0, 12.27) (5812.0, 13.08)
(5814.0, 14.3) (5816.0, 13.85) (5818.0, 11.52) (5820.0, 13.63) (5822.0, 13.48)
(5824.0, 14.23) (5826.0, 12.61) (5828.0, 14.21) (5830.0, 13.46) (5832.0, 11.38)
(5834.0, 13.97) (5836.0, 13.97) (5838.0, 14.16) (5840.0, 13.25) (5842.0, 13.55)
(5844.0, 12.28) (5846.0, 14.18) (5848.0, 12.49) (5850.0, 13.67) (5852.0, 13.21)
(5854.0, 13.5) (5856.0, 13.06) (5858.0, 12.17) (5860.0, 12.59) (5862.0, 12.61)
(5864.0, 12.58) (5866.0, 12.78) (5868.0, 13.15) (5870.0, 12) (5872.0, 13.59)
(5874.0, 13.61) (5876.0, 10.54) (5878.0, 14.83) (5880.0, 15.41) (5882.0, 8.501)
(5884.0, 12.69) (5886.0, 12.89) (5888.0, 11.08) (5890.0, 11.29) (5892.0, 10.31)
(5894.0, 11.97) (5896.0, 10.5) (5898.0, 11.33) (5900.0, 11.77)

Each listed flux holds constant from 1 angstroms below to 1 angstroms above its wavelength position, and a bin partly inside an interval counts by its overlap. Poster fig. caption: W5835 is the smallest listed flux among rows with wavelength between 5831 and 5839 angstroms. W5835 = 11.38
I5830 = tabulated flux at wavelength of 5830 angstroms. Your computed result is 13.46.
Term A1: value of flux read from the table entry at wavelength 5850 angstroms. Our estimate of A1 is 13.67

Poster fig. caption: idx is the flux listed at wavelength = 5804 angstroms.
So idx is 12.32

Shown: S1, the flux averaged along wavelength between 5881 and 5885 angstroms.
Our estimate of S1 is 10.6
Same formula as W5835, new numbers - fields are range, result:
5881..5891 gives 8.501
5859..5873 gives 12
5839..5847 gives 12.28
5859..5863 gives 12.59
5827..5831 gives 13.46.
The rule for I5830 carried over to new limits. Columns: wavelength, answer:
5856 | 13.06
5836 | 13.97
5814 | 14.3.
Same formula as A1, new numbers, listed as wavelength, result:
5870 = 12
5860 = 12.59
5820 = 13.63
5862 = 12.61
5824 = 14.23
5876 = 10.54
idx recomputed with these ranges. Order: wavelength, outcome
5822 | 13.48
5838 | 14.16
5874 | 13.61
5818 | 11.52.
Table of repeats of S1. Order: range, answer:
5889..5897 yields 11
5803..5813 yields 12.9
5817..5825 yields 13.2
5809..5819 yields 13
